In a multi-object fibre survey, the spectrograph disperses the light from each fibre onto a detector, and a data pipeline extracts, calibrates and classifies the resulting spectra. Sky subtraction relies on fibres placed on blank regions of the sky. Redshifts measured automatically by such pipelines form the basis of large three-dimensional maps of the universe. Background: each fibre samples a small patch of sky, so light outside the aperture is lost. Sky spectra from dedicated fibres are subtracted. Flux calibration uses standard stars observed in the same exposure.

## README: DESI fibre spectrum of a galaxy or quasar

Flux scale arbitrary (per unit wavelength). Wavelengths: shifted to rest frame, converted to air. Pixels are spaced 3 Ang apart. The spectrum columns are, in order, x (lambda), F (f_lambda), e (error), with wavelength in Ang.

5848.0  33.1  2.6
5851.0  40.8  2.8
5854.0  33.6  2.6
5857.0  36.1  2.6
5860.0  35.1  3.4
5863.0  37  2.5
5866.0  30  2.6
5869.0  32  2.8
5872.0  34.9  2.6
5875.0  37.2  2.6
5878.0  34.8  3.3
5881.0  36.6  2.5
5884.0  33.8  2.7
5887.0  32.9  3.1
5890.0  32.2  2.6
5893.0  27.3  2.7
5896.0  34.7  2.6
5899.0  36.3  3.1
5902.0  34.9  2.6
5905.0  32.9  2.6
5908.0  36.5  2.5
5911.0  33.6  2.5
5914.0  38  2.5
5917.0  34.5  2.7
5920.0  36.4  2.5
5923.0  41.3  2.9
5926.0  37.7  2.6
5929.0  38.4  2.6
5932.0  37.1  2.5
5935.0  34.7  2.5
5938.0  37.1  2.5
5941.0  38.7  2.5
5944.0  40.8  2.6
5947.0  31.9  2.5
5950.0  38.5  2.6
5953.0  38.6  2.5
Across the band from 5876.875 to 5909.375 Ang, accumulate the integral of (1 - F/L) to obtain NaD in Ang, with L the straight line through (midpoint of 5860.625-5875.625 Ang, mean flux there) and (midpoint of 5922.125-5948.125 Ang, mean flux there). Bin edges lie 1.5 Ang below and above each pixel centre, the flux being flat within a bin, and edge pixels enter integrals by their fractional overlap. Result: 1.4 Ang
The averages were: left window 34.1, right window 37.5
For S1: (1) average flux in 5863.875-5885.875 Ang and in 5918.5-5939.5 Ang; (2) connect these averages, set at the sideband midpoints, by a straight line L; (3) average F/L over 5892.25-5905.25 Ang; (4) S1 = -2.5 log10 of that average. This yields 0.07 mag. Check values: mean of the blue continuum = 34.2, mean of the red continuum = 37.5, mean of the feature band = 33.6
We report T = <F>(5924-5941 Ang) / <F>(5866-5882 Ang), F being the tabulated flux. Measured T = 1.08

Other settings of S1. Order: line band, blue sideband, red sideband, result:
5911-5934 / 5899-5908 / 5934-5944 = -0.03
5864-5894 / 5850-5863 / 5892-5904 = 0.05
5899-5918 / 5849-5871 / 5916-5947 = 0.04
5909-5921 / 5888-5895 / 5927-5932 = -0.02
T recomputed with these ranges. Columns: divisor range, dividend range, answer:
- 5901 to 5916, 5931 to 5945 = 1.07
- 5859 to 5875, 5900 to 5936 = 1.07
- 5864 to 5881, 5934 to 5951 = 1.08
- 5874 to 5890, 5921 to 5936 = 1.09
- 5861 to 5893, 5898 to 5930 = 1.08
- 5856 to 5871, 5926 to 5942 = 1.09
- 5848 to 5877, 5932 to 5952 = 1.05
